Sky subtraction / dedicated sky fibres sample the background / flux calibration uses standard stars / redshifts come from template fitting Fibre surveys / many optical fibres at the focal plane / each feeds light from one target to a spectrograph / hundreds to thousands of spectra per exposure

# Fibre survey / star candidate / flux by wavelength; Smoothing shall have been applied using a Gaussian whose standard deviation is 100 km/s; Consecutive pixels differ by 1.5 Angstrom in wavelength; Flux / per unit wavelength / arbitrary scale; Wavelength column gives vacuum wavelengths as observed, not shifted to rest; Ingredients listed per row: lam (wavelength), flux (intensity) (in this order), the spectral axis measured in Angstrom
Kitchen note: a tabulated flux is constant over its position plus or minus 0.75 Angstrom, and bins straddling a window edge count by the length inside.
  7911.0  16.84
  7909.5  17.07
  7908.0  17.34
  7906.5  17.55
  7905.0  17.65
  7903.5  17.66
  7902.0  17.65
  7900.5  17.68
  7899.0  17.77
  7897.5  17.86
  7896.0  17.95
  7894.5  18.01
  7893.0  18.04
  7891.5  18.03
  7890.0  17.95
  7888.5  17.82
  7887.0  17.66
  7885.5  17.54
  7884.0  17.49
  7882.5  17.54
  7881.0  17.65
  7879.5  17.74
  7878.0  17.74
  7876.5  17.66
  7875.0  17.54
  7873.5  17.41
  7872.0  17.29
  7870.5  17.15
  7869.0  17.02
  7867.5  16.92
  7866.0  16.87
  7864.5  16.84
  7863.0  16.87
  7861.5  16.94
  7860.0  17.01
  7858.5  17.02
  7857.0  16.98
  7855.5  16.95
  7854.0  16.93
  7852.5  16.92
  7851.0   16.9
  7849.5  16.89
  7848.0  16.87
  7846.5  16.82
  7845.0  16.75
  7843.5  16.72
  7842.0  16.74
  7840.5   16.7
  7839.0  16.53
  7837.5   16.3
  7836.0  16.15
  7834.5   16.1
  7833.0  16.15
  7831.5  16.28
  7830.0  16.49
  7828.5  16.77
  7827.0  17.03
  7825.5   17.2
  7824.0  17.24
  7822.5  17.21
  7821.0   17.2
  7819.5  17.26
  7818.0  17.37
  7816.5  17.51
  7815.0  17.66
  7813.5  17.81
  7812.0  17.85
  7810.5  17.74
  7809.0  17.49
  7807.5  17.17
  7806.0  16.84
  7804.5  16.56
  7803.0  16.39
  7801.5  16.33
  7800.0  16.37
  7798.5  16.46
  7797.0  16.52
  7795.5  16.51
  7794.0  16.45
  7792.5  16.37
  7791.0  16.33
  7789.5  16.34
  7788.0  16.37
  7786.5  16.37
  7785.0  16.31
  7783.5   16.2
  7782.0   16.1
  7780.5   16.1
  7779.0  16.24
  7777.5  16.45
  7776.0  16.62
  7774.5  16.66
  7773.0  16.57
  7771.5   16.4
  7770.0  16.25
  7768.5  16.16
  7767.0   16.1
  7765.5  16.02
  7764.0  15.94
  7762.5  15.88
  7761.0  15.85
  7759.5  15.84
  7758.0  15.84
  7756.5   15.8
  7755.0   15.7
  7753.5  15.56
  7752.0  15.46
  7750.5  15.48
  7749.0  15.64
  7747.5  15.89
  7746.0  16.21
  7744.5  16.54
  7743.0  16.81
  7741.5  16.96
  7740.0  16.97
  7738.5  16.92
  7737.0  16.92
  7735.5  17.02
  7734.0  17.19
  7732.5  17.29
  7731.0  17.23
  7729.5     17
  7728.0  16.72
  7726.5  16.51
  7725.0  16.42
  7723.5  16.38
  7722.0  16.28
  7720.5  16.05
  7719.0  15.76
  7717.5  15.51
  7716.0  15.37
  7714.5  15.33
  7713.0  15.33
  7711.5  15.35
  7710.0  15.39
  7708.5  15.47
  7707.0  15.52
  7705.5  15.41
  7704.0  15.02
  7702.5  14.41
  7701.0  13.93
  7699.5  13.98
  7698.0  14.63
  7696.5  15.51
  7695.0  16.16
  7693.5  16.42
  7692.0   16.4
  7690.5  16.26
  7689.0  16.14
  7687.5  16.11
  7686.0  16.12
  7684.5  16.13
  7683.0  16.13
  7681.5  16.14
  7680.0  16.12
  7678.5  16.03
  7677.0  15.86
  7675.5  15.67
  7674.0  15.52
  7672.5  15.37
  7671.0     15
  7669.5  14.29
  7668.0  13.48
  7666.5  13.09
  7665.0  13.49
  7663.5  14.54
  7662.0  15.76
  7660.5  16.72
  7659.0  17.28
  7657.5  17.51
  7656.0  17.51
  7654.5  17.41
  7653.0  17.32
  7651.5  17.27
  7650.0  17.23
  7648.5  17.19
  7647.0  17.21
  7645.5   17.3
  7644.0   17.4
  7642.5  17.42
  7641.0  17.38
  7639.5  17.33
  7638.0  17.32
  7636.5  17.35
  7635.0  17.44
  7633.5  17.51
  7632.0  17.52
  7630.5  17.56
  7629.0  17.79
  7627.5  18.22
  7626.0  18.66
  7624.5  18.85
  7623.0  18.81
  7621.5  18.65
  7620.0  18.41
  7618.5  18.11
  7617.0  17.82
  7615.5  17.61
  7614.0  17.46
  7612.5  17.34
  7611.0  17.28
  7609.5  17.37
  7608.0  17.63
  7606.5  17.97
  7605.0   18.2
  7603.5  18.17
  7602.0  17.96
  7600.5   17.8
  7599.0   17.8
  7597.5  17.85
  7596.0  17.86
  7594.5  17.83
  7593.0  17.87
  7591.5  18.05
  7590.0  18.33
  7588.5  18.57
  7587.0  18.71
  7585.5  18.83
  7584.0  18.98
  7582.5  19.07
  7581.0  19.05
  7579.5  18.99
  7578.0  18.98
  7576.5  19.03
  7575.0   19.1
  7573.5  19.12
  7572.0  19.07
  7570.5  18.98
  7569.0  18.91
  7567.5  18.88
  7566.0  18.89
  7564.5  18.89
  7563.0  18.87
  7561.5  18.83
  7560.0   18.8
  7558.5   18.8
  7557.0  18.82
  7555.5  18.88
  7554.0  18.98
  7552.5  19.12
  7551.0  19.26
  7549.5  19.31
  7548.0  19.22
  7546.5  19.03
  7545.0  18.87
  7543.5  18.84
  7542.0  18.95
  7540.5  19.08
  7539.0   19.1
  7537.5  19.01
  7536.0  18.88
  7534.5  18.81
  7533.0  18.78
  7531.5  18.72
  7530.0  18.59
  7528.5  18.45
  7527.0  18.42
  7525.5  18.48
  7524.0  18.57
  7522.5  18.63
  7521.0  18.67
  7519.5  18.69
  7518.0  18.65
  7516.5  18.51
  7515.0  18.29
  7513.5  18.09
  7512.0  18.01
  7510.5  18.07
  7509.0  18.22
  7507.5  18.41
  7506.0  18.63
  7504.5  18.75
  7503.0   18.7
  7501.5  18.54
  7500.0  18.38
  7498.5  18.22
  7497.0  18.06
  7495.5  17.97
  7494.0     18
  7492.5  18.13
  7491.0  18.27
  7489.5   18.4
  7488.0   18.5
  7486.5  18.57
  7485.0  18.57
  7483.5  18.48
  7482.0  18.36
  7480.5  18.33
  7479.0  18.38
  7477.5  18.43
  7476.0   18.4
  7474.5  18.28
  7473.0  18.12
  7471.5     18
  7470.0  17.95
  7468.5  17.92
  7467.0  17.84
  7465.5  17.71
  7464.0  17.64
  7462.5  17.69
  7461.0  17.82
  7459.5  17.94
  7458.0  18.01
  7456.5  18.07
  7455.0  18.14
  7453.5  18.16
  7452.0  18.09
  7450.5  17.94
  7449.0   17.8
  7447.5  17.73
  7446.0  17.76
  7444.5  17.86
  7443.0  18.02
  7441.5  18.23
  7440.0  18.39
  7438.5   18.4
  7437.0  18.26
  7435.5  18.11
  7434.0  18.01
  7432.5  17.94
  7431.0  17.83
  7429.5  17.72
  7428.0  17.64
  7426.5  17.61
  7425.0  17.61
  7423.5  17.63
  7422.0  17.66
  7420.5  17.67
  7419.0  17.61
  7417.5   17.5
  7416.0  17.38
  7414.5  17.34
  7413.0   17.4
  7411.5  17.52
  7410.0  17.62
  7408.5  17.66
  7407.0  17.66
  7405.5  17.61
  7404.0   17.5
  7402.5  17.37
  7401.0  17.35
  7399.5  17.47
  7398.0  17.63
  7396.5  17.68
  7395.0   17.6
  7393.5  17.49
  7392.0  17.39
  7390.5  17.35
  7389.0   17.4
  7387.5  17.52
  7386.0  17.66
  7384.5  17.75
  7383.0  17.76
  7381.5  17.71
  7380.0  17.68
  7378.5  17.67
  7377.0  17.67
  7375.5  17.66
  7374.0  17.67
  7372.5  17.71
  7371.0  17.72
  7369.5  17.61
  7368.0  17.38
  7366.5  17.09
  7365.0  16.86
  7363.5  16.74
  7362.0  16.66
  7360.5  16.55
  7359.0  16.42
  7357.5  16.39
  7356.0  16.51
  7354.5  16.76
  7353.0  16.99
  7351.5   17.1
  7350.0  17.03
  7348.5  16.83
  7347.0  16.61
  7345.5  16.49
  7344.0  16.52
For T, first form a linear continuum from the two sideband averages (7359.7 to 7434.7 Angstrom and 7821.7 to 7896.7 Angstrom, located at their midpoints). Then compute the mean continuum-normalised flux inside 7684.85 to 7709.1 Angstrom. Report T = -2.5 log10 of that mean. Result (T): 0.12 mag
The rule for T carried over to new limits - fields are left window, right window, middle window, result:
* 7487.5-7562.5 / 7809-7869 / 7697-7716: 0.18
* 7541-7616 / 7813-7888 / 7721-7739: 0.06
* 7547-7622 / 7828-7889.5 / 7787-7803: 0.06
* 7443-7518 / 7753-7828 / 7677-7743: 0.06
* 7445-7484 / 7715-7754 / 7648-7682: 0.06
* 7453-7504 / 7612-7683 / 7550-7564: -0.08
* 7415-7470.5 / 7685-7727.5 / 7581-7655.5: -0.09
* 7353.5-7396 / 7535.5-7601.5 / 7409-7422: 0.01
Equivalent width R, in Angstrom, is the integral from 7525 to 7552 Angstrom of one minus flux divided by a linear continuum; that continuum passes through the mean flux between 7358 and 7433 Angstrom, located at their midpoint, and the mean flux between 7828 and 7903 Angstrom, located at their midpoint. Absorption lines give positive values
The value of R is -2.33 Angstrom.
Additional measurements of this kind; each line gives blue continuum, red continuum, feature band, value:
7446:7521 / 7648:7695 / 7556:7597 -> -3.92 Angstrom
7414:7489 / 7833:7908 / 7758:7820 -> 2.88 Angstrom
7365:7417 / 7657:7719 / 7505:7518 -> -1.26 Angstrom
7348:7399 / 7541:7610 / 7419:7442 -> -0.30 Angstrom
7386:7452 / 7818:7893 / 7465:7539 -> -3.43 Angstrom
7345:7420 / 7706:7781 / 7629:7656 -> -1.45 Angstrom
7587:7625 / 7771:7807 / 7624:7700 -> 4.71 Angstrom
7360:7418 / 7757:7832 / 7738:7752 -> 0.34 Angstrom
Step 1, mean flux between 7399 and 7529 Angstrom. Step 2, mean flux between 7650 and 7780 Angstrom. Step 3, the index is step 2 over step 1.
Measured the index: 0.88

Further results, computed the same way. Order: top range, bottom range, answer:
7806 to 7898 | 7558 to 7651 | 0.95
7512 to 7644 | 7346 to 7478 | 1.05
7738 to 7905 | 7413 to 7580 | 0.92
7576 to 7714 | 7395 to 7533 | 0.94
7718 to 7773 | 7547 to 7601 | 0.87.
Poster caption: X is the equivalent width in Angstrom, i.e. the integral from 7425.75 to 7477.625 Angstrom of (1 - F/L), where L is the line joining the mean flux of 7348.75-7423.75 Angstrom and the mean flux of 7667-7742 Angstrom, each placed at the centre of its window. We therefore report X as -2.8 Angstrom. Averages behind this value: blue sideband 17.4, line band 18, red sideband 15.8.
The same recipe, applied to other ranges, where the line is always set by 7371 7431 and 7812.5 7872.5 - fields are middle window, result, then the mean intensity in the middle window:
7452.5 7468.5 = -0.4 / 17.9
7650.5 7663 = 0.1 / 17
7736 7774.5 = 2.0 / 16.2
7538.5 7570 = -2.9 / 19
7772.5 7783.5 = 0.4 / 16.4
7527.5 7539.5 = -1.0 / 18.8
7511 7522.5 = -0.7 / 18.4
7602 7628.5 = -1.2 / 18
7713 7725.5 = 0.9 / 15.8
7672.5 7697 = 1.6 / 16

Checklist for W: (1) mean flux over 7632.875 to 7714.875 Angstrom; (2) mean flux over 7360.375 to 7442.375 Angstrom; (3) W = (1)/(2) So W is 0.9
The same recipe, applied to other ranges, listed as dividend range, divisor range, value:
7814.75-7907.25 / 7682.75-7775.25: 1.07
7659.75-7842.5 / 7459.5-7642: 0.88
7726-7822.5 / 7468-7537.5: 0.90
